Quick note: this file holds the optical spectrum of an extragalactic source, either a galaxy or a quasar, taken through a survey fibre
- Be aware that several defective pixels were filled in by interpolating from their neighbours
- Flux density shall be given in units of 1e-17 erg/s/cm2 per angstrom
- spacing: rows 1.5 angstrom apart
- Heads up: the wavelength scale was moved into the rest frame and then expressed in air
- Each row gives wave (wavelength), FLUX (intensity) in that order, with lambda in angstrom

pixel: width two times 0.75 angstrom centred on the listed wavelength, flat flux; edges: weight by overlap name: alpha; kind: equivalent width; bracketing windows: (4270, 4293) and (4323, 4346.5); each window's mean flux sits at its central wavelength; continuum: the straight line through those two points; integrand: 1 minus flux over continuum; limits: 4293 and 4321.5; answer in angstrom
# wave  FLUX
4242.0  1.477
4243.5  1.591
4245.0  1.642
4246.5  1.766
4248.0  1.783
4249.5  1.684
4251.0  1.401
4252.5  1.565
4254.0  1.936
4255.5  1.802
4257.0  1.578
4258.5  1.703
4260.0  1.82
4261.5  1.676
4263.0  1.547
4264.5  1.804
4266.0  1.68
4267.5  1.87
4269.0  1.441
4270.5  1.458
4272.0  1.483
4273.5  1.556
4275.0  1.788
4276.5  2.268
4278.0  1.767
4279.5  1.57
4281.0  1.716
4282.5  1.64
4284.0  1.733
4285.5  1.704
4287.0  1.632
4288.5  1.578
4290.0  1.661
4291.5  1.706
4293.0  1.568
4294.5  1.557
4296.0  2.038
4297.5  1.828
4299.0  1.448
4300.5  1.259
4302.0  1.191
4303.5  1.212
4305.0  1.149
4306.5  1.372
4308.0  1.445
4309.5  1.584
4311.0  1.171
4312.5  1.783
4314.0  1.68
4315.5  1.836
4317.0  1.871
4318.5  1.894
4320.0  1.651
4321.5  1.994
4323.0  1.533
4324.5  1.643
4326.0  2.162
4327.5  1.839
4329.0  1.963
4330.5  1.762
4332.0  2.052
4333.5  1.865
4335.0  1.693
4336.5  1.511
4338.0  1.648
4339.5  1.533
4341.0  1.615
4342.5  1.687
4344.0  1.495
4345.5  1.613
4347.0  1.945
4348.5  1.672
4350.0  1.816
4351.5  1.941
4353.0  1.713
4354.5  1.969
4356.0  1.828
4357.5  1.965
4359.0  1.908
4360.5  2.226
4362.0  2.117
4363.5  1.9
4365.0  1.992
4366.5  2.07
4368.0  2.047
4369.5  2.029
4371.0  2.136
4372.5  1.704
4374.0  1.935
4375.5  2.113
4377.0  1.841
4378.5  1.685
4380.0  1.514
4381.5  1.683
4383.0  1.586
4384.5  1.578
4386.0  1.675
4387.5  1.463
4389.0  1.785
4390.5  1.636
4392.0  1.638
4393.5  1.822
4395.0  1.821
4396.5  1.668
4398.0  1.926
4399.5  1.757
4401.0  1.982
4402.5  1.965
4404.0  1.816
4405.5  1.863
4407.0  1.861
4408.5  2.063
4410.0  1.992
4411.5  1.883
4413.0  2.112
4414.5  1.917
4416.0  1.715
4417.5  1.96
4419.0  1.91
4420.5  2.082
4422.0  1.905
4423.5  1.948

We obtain 2.4 angstrom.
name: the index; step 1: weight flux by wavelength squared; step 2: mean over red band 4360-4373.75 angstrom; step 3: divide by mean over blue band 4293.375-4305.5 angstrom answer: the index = 1.42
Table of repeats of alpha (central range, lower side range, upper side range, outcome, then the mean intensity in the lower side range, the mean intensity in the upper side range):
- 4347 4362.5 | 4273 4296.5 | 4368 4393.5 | -1.5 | 1.72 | 1.76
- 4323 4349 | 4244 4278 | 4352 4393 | 0.8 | 1.69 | 1.84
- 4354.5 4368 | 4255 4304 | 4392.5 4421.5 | -1.4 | 1.65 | 1.9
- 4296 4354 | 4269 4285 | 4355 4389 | 3.6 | 1.69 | 1.86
